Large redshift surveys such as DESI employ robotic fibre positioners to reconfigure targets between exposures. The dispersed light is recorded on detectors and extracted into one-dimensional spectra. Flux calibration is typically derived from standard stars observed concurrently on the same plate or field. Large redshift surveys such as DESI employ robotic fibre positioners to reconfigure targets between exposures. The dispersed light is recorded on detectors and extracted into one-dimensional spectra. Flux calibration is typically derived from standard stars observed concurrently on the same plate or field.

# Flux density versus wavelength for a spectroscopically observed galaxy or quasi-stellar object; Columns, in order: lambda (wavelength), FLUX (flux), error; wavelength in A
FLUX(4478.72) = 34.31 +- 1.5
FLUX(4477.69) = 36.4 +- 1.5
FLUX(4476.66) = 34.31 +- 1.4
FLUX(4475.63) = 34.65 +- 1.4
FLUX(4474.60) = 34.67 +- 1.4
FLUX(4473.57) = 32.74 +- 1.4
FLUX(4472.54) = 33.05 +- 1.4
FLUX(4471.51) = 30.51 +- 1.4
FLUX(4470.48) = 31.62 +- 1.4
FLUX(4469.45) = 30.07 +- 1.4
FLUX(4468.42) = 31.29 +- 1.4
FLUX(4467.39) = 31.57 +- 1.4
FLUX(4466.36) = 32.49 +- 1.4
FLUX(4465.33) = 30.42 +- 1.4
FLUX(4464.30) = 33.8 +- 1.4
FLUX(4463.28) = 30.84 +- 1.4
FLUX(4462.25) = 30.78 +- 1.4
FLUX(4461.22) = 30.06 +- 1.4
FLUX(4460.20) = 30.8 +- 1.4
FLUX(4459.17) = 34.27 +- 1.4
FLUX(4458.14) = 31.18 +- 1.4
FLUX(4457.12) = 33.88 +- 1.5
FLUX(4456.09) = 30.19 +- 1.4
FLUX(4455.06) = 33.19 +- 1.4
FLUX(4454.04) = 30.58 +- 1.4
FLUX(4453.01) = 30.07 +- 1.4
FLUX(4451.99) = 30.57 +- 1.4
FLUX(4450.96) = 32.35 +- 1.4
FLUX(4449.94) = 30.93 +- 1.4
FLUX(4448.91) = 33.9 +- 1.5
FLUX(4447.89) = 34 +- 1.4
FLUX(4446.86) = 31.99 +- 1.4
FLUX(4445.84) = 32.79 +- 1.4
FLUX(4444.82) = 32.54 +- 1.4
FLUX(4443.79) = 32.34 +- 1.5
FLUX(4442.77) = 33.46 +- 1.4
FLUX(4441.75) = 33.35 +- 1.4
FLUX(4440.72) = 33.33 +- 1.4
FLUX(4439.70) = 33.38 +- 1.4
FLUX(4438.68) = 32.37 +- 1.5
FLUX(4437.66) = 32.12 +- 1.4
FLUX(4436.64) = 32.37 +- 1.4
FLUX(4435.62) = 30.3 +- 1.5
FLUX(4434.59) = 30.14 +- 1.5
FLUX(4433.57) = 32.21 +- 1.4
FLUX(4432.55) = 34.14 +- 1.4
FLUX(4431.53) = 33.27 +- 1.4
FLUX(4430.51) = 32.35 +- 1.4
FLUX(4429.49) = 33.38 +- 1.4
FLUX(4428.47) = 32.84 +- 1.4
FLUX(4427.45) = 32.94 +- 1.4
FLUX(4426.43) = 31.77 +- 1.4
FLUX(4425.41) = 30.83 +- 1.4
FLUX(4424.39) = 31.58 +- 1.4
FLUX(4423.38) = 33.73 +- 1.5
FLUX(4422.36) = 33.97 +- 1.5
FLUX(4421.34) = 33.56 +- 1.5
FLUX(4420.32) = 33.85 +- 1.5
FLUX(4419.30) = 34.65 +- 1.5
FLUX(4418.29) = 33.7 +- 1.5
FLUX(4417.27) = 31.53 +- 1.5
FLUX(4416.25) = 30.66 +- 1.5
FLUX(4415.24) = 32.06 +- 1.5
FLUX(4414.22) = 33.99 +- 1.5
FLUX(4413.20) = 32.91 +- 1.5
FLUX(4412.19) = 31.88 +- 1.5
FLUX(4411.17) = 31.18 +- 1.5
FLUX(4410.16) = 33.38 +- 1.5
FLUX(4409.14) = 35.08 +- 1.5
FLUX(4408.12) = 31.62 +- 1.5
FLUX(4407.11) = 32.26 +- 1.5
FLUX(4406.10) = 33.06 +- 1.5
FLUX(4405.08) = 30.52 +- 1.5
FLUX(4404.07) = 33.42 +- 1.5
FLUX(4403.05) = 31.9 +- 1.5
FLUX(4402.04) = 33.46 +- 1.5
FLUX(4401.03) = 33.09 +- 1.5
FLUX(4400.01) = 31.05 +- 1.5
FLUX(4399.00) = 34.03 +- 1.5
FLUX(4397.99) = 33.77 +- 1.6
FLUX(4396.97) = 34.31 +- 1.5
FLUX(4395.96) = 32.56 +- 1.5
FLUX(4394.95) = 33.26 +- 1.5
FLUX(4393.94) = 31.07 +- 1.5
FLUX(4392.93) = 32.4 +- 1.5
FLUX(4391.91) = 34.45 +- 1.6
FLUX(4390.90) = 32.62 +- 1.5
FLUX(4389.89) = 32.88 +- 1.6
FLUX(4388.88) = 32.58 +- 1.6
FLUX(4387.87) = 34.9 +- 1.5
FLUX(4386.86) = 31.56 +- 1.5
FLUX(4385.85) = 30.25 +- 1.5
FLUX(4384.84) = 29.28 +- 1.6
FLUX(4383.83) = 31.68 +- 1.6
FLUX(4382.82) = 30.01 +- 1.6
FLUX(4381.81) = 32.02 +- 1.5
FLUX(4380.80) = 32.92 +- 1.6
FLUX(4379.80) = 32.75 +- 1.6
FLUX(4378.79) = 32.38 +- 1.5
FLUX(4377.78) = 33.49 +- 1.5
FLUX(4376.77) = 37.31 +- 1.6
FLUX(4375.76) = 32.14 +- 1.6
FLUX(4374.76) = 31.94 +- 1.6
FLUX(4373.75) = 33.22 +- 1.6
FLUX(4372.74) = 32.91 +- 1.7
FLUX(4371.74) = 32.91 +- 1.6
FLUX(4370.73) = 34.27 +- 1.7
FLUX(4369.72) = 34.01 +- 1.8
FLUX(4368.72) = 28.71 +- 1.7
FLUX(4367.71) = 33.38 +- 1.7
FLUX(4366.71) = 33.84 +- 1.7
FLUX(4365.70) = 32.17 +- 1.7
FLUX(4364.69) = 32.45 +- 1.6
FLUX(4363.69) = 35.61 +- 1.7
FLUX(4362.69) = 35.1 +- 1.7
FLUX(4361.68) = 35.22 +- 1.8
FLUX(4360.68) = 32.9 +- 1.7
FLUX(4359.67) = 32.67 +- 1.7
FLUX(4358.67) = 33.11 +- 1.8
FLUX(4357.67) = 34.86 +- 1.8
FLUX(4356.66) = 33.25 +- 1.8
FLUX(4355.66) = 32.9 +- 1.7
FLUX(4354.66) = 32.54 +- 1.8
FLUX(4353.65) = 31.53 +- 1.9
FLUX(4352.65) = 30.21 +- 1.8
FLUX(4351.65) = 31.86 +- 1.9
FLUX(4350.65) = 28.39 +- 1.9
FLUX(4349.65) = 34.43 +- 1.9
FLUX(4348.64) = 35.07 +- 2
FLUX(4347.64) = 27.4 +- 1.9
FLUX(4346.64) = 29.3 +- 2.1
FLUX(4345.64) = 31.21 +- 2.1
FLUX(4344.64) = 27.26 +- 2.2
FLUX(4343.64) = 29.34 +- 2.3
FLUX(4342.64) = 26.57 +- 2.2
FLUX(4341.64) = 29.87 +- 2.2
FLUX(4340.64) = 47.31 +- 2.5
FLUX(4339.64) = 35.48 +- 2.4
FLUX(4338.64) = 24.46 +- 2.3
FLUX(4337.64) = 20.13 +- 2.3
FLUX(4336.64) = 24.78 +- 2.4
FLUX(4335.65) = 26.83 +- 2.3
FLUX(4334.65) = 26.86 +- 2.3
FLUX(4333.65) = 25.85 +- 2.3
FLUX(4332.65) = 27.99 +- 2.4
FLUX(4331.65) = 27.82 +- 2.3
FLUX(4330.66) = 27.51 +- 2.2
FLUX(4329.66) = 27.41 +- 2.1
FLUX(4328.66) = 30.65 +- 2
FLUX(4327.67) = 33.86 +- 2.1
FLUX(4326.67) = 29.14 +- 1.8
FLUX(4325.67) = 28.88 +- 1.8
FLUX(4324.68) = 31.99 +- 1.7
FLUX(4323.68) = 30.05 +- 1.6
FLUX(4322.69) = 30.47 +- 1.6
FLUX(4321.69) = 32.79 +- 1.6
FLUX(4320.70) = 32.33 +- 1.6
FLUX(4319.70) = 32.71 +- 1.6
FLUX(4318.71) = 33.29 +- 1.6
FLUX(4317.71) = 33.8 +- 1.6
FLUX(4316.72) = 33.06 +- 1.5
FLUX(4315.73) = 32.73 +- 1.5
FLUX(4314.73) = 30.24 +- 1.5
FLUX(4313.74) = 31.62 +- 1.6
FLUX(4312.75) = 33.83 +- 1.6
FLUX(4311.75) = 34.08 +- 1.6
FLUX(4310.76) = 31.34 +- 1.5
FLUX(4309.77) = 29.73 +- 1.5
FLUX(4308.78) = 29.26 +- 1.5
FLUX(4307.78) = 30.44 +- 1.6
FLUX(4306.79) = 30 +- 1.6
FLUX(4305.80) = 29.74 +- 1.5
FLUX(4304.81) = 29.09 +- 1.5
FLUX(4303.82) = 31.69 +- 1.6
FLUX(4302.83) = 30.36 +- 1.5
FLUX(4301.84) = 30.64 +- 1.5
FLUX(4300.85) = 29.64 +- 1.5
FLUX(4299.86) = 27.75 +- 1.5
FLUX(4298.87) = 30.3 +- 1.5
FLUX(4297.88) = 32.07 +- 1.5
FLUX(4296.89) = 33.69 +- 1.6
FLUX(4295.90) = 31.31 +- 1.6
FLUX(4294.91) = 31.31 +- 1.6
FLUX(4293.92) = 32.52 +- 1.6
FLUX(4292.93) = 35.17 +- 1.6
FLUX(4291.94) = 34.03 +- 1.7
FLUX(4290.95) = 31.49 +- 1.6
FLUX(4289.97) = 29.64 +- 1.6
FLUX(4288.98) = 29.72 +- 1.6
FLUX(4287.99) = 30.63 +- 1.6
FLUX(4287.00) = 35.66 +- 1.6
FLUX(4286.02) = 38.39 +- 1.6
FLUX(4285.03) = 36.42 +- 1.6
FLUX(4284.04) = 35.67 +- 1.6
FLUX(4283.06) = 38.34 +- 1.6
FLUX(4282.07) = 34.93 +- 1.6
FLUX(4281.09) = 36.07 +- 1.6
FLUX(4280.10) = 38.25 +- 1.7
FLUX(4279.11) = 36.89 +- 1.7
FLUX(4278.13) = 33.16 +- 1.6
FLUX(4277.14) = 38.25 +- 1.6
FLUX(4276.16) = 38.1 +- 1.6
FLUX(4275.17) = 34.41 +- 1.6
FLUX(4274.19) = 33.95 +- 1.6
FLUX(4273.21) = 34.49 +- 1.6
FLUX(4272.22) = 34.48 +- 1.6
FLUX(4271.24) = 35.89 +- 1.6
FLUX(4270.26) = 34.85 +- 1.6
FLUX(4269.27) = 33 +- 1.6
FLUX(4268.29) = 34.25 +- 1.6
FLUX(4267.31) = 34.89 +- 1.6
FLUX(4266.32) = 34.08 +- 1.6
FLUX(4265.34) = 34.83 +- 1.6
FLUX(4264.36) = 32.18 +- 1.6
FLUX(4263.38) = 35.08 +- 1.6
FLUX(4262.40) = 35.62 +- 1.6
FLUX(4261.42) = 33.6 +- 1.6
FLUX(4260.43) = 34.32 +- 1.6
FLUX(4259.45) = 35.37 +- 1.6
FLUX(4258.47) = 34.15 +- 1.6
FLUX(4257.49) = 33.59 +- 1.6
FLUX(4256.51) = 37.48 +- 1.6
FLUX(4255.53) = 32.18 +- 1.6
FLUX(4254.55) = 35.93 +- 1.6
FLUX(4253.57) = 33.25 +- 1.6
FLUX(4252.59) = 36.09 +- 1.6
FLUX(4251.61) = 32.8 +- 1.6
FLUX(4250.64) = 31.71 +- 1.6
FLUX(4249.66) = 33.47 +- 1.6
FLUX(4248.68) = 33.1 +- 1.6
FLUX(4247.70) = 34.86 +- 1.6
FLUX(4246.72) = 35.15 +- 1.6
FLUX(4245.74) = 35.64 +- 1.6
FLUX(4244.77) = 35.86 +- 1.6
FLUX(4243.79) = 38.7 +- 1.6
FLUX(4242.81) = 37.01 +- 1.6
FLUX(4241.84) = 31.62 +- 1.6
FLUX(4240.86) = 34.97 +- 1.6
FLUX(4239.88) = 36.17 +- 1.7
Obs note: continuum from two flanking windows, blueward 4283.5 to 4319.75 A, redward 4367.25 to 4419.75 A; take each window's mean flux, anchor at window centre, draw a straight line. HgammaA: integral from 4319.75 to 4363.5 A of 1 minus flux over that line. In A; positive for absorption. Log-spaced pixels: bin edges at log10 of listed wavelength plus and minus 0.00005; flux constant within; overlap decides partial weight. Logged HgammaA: 2.1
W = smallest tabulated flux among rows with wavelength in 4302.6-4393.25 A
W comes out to 20.13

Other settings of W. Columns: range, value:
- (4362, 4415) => 28.71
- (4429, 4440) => 30.14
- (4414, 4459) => 30.07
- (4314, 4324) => 30.05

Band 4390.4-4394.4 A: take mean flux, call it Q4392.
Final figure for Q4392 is 32.6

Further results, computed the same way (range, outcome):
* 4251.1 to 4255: 34.5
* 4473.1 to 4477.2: 34.1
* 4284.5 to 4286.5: 37.2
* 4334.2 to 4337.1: 26.2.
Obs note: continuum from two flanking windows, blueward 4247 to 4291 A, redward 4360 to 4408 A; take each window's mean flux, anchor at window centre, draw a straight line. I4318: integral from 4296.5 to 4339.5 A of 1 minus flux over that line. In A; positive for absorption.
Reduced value 4.8 A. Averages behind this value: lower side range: 34.6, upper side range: 32.8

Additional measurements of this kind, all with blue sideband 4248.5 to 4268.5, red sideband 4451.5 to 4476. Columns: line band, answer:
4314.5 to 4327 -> 0.7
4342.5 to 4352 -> 0.9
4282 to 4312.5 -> 1.5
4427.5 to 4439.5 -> -0.1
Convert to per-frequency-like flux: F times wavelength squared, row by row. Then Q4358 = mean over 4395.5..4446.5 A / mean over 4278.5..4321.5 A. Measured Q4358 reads 1.06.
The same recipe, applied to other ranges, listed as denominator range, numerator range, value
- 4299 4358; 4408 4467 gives 1.11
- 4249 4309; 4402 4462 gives 1.04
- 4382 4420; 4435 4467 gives 1.01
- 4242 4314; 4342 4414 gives 1.01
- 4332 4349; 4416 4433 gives 1.17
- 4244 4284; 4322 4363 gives 0.91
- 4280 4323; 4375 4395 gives 1.04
